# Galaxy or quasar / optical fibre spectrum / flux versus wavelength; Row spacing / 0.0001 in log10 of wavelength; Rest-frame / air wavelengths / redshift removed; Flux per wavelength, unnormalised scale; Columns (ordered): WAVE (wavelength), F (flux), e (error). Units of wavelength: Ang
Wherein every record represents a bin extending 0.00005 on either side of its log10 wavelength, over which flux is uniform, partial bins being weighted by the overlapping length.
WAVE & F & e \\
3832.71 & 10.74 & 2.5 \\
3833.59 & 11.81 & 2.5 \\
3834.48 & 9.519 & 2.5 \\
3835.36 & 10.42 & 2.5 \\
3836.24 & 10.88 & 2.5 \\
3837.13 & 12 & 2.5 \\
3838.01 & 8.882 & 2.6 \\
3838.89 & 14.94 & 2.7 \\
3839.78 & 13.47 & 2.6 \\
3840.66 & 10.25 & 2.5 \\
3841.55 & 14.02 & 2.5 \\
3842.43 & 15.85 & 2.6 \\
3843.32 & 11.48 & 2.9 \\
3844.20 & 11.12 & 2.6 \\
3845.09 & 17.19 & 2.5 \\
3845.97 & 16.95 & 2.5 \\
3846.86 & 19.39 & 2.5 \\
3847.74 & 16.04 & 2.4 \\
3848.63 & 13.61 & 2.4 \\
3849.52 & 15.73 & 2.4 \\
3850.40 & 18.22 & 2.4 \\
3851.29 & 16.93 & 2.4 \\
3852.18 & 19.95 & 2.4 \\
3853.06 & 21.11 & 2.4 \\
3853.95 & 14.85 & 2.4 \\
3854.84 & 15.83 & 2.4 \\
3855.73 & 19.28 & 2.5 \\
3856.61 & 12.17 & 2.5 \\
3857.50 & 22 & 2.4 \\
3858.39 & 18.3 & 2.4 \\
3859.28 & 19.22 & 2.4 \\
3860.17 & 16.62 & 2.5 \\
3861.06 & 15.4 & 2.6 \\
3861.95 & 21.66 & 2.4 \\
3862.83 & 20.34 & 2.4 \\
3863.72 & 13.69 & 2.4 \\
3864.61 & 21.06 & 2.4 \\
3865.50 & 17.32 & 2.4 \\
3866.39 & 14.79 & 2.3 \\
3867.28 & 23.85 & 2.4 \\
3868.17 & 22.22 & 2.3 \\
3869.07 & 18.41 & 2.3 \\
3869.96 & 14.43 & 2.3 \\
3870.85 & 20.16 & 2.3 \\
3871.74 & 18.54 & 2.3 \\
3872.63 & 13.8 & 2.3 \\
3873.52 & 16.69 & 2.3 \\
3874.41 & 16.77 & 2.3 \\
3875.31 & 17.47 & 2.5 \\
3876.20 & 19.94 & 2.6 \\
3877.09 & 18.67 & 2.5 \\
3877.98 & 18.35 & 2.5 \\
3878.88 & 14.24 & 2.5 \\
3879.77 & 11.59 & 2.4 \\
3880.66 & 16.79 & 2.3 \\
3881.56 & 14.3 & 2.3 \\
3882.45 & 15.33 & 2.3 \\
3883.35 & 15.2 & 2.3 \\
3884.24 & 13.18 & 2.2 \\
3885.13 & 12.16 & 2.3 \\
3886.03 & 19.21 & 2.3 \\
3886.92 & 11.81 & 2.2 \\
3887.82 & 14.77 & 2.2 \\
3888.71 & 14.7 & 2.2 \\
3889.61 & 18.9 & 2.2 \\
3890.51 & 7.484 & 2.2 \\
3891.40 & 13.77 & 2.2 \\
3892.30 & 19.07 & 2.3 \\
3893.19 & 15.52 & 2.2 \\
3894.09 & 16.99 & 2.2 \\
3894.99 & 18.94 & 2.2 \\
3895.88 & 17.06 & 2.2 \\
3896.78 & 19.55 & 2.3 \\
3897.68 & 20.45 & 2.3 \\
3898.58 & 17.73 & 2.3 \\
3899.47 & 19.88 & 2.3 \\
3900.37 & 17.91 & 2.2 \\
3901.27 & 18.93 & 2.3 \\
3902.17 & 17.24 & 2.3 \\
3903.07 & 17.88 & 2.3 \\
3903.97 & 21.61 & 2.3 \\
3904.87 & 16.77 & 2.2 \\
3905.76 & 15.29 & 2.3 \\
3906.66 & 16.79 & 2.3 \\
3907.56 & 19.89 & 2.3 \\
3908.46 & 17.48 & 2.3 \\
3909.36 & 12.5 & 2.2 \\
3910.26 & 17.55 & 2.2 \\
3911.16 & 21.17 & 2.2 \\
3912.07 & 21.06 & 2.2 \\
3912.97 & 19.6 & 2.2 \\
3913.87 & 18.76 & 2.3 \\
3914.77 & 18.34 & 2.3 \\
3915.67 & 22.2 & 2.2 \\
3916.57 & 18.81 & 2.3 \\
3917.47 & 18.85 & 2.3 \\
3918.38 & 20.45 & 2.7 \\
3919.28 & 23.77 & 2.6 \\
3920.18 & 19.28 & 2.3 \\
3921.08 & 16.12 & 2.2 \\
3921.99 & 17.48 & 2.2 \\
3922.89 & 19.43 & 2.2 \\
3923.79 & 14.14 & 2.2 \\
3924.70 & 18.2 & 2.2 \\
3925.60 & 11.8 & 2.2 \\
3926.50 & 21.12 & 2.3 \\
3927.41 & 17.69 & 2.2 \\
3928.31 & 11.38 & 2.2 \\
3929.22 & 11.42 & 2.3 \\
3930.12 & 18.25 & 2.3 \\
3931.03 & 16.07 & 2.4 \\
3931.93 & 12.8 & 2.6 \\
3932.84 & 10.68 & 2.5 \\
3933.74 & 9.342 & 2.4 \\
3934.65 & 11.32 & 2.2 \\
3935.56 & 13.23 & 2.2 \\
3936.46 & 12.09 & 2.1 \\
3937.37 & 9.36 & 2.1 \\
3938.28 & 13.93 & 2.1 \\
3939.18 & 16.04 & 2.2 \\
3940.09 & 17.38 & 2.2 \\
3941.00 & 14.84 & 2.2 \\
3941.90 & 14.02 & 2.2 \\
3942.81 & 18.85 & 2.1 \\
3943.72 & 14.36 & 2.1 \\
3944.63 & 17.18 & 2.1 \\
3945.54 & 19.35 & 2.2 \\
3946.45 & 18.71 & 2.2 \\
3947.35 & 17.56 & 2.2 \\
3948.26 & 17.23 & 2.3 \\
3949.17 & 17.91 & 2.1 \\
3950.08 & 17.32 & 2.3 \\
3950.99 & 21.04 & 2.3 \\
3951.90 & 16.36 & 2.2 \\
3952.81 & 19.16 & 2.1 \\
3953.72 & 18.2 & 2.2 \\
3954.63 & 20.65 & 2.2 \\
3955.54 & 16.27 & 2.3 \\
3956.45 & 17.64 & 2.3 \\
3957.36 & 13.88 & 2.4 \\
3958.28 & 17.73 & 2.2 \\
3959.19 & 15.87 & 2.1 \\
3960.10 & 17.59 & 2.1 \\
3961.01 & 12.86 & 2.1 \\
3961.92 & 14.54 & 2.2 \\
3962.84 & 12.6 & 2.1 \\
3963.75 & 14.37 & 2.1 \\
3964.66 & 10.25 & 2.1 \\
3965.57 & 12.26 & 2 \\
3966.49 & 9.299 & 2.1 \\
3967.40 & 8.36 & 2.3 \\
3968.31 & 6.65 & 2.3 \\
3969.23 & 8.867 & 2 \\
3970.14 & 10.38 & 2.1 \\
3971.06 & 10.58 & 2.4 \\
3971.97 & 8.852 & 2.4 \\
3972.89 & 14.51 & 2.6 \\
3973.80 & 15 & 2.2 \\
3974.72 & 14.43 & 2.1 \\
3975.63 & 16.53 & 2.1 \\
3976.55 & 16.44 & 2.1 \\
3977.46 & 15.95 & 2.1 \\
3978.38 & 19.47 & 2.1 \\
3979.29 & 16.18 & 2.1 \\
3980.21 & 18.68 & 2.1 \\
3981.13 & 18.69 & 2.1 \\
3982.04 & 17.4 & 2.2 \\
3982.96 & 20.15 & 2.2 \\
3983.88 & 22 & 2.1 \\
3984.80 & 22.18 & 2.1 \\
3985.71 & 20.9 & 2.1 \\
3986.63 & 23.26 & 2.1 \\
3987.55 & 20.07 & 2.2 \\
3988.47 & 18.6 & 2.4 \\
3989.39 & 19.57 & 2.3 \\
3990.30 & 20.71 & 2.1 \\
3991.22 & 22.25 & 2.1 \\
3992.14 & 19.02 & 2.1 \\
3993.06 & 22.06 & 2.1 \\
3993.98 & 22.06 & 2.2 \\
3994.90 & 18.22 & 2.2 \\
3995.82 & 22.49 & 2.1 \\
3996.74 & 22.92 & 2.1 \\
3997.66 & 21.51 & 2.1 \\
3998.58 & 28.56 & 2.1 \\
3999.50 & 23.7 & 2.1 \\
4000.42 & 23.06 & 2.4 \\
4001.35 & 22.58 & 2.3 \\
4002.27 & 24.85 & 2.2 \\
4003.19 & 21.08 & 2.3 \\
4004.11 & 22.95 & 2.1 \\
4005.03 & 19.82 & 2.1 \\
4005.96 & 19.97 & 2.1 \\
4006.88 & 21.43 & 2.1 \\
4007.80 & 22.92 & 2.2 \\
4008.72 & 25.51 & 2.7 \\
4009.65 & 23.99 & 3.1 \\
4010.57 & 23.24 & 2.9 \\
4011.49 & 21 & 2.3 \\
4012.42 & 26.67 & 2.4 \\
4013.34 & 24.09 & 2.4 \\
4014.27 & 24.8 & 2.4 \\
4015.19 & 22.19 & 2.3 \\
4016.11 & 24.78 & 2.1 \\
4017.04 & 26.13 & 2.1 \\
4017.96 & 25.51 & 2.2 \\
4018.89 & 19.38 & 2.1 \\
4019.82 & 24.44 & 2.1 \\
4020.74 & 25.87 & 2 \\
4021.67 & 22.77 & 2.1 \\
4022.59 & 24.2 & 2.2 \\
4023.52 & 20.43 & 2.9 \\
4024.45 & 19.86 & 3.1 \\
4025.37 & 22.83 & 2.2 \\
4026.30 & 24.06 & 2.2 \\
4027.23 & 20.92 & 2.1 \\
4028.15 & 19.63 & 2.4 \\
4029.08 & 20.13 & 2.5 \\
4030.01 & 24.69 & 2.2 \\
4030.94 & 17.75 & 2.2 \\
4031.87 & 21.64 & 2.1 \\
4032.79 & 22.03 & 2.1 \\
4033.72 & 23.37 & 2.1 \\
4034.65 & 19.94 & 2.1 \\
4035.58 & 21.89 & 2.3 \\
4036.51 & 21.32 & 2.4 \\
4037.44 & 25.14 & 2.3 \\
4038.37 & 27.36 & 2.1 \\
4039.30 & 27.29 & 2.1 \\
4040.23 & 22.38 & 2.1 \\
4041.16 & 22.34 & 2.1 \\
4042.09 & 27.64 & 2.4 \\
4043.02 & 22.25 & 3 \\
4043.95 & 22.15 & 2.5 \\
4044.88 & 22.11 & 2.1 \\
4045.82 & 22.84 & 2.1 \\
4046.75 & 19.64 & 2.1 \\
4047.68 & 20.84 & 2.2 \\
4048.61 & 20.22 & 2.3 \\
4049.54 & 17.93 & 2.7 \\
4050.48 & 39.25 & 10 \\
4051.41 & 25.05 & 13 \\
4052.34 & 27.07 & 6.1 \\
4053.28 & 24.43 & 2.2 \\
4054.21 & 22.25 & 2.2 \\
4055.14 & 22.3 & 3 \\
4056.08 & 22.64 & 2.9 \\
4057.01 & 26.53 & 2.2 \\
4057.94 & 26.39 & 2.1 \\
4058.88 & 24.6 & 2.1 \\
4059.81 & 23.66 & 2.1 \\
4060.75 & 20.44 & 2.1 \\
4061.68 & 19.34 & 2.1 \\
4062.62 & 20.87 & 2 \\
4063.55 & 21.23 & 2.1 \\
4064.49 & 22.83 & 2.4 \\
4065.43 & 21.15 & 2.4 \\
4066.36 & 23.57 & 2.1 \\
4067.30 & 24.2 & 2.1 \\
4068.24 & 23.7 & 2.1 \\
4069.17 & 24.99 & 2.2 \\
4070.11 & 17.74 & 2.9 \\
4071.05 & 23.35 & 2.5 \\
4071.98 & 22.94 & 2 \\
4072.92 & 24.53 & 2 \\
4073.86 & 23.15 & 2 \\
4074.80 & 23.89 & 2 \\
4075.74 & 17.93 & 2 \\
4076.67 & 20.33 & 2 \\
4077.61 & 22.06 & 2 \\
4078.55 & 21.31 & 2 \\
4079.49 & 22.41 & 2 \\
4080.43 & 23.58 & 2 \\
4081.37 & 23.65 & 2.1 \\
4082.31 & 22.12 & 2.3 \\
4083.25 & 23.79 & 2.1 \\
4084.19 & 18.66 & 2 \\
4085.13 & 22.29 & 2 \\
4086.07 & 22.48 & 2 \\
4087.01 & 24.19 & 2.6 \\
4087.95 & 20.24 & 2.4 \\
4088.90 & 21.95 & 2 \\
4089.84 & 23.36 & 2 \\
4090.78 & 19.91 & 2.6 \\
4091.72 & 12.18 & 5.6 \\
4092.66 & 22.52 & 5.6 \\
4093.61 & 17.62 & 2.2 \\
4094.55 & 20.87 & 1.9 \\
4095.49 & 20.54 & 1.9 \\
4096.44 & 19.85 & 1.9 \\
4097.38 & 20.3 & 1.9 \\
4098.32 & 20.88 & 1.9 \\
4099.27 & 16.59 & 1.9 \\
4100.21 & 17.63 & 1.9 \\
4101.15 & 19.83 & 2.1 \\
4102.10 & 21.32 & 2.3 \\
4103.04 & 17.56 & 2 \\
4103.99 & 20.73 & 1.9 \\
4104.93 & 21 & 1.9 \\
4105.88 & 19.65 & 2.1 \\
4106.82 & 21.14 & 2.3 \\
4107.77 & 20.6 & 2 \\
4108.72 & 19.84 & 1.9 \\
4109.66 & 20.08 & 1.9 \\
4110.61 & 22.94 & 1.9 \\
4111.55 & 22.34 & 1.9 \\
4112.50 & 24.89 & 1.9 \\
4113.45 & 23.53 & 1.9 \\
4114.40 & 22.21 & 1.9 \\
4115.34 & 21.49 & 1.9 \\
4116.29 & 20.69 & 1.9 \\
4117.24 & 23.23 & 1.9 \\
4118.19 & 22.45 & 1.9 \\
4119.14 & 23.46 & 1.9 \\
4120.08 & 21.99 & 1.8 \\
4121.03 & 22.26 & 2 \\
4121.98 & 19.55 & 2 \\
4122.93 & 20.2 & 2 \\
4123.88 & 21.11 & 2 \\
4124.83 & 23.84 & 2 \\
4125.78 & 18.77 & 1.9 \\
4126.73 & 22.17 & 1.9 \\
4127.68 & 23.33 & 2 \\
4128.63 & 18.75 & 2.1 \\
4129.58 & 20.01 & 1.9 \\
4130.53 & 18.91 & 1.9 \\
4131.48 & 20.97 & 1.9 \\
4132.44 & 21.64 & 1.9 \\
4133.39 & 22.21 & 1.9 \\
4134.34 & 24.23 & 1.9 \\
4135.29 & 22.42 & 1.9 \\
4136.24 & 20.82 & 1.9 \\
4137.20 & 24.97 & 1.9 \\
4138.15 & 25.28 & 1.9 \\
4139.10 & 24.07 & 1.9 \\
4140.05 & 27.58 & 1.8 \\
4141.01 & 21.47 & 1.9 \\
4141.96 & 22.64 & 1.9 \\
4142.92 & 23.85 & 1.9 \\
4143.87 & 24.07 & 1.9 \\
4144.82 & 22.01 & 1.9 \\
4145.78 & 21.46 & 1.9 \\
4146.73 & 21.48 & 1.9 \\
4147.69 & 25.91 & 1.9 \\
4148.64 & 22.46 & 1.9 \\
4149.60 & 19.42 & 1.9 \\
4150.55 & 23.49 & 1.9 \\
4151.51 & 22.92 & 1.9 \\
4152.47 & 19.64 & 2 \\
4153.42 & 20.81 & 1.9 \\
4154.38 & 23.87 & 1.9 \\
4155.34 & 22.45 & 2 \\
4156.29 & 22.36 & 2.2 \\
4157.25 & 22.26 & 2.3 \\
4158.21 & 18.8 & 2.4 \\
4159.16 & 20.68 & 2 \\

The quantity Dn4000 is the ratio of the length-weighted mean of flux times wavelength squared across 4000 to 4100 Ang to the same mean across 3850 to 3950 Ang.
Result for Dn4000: 1.43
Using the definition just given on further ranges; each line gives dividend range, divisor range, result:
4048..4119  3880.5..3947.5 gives 1.45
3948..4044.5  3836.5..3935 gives 1.26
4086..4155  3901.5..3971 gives 1.48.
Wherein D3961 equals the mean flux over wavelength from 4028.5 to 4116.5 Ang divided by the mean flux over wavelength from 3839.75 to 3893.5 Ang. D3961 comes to 1.3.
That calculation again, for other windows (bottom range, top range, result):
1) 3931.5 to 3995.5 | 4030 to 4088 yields 1.42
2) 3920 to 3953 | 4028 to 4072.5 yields 1.47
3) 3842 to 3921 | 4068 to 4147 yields 1.25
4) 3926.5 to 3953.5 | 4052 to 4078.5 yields 1.47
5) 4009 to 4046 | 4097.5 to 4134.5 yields 0.92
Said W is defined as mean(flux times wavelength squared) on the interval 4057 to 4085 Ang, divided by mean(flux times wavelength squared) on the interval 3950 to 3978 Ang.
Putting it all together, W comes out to 1.7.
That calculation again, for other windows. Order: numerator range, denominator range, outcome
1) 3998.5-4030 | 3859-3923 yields 1.40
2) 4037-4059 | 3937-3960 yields 1.51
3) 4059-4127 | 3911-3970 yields 1.46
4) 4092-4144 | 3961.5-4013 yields 1.23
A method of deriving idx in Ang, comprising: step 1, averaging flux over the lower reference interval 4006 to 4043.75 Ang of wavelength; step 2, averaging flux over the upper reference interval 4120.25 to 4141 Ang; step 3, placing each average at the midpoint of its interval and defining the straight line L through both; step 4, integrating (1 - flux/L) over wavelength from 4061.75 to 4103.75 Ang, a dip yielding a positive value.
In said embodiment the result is 2.34 Ang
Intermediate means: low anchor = 23.1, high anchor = 22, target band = 21.2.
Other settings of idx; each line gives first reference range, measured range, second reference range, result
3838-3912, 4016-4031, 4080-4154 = -2.2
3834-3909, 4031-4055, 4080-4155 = -4.1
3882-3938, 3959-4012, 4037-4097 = 3.4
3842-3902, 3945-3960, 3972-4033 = 1.4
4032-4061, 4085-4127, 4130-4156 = 3.8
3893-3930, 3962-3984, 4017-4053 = 7.1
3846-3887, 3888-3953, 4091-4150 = 4.2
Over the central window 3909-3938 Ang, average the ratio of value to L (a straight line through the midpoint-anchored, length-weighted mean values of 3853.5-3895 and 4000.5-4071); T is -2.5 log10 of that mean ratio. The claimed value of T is 0.14 mag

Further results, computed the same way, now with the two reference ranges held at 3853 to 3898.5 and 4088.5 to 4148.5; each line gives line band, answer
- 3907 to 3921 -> -0.09 mag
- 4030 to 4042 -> -0.15 mag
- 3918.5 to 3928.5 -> 0.01 mag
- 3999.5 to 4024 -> -0.19 mag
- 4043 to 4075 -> -0.14 mag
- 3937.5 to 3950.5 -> 0.10 mag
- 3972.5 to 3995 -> 0.00 mag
